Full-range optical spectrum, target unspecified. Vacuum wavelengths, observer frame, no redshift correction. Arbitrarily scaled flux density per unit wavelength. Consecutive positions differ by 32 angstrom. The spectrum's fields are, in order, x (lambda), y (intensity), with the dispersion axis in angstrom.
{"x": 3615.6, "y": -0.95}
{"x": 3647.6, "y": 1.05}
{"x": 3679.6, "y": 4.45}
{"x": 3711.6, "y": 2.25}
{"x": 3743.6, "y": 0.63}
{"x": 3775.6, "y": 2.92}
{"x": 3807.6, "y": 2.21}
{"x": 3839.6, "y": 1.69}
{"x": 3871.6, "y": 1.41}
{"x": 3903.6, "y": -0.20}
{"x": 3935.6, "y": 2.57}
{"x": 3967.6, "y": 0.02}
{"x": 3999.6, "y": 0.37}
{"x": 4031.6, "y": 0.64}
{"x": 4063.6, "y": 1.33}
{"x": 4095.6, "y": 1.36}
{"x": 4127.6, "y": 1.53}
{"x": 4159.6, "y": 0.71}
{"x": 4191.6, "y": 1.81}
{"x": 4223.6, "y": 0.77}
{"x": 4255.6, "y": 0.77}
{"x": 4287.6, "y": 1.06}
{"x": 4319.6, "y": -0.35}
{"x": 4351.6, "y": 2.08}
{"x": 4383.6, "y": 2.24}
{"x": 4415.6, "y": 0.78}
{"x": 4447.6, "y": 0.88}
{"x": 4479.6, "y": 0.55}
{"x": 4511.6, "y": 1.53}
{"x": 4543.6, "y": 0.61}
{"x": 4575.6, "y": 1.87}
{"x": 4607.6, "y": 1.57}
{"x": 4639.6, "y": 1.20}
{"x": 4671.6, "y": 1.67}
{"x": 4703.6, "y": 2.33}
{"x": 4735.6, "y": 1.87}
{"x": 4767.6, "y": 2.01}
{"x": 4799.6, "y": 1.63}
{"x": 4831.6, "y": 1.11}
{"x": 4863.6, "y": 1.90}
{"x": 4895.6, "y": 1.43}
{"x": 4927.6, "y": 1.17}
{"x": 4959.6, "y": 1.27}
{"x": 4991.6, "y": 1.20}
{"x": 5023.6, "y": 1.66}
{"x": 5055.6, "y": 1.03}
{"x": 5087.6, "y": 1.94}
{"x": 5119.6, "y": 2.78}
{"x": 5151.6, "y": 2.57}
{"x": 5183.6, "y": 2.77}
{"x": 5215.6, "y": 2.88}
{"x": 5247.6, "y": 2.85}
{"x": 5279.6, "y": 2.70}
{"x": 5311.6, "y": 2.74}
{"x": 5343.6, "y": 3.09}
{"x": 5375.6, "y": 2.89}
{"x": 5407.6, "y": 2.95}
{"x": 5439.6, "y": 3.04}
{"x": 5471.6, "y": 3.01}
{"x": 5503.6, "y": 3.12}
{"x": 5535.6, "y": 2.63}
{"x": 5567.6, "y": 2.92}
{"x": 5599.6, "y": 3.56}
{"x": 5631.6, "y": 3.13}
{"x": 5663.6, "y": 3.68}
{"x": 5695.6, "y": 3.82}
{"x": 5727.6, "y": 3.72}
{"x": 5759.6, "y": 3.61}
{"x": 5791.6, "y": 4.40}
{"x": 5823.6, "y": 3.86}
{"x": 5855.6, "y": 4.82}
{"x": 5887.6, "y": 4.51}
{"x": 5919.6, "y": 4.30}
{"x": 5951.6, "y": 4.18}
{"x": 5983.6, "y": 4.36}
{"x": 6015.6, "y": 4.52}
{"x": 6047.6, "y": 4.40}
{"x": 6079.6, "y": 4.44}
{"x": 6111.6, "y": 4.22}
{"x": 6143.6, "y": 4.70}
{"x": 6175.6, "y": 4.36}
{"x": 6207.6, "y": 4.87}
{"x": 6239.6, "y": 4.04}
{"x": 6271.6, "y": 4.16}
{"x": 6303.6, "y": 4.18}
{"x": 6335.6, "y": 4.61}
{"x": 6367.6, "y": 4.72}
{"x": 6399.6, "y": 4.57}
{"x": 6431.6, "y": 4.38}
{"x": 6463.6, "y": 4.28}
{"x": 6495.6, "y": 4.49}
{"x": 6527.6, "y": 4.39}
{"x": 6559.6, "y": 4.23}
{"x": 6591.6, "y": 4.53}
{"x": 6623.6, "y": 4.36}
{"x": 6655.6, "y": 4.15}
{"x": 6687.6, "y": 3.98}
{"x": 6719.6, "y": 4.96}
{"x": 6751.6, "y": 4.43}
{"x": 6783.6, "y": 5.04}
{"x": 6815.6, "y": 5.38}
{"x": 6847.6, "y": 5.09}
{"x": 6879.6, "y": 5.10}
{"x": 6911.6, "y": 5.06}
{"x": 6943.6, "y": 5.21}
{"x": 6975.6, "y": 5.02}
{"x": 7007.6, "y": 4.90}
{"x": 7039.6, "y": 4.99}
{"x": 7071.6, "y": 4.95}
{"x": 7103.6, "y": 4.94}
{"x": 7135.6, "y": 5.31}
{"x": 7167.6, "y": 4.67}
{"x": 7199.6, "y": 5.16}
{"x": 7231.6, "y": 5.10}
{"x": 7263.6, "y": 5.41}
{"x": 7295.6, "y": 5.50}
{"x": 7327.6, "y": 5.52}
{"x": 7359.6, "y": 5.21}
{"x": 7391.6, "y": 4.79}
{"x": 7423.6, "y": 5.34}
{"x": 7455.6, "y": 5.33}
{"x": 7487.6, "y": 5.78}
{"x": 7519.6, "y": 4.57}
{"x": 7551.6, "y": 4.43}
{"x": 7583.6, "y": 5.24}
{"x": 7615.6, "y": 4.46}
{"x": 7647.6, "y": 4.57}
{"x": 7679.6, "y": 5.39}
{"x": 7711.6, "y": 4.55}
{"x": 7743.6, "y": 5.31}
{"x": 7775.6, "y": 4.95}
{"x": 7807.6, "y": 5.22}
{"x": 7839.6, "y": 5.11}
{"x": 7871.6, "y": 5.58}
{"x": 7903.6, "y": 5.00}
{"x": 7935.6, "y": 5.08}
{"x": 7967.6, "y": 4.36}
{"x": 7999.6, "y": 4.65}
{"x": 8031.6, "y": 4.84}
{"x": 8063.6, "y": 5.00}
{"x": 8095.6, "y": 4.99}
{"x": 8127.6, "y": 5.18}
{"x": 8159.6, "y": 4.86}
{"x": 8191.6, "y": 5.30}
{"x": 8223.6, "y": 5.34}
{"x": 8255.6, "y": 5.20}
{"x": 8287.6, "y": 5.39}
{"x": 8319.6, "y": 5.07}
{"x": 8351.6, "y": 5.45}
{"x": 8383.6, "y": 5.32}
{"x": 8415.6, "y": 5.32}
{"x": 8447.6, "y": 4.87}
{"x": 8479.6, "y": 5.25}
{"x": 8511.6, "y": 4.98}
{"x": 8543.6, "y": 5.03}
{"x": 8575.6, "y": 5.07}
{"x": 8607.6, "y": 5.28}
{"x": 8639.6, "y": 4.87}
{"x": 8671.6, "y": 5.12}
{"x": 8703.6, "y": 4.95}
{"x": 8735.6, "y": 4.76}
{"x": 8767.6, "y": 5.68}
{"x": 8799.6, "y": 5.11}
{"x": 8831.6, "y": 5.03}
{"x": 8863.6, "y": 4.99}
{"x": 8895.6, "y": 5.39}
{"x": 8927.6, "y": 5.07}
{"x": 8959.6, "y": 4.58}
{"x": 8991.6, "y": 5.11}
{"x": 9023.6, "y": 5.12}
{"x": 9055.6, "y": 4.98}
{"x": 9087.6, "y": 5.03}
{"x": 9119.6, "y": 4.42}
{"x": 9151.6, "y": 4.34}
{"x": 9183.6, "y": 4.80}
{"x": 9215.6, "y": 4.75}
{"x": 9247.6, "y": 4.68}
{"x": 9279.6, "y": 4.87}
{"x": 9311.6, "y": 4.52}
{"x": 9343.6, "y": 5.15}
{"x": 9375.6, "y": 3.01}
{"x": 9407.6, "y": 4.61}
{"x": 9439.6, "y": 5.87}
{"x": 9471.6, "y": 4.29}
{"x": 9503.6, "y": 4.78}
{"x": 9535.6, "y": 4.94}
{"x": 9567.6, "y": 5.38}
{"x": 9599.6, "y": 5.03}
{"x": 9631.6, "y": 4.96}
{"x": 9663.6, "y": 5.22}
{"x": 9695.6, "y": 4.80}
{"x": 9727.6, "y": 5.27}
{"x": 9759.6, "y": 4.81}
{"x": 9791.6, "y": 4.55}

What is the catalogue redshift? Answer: 0.283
